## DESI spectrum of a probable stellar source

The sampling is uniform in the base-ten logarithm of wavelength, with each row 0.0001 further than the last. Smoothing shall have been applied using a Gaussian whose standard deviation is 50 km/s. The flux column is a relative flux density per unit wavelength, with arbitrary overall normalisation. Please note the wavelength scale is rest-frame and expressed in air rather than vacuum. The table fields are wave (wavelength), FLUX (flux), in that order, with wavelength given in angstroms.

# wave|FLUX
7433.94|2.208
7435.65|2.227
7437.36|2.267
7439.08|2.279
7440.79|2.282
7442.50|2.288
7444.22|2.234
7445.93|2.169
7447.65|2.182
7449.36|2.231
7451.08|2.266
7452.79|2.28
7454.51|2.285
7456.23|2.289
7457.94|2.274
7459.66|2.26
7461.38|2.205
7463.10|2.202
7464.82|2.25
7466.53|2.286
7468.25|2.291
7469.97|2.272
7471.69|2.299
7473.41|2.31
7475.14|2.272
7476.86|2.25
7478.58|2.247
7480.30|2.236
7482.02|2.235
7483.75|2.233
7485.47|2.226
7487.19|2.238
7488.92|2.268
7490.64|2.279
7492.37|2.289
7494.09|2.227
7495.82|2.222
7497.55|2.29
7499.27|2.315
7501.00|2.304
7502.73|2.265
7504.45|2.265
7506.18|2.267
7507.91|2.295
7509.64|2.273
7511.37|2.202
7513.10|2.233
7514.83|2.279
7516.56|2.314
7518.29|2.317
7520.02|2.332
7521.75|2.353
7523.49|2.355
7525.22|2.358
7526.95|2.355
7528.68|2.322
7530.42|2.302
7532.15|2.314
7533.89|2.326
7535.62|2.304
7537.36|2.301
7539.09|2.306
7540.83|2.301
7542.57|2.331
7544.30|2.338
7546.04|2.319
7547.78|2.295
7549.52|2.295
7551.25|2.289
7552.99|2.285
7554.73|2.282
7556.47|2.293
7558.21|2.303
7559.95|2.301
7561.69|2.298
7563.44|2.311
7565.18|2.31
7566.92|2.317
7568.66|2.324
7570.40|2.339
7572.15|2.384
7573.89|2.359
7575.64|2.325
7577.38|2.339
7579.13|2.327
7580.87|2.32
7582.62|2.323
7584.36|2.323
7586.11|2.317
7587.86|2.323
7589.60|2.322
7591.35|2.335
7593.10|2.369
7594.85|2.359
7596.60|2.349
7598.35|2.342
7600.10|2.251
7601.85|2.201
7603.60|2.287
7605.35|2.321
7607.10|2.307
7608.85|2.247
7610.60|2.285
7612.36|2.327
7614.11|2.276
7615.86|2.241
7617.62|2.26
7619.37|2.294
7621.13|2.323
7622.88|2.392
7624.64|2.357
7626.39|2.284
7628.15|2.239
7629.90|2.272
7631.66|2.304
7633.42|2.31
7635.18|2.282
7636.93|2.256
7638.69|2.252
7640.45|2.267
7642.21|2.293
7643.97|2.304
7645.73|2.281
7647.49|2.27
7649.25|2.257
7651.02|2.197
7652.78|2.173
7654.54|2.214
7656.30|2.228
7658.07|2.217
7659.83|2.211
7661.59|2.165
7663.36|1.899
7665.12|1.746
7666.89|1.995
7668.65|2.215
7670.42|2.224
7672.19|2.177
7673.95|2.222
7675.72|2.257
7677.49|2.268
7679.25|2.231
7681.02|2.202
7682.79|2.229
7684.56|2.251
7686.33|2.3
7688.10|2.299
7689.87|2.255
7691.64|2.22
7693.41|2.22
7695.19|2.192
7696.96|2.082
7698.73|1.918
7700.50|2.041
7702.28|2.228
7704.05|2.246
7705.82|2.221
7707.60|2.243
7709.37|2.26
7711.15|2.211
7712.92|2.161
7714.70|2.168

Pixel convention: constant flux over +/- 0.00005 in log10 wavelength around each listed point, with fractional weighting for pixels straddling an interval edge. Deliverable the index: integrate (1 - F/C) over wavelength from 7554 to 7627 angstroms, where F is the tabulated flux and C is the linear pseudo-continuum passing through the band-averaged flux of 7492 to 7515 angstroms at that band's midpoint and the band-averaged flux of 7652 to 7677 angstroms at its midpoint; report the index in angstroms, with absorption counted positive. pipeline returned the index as -3.8 angstroms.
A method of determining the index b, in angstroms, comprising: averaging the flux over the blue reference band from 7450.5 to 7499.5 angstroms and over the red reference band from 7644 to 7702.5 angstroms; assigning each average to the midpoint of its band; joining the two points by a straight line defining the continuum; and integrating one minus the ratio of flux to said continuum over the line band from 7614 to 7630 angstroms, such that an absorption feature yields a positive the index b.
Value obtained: -0.7 angstroms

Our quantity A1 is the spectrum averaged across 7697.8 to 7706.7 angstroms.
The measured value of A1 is 2.13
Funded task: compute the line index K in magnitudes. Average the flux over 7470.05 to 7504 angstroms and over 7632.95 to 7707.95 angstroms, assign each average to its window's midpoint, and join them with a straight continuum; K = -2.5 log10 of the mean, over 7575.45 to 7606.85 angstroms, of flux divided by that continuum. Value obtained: -0.04 mag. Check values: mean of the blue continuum 2.26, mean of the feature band 2.32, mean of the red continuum 2.2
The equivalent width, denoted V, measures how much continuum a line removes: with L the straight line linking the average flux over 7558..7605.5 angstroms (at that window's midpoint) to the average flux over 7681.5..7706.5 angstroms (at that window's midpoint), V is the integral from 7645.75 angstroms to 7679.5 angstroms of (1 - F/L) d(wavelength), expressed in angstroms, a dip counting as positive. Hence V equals 0.91 angstroms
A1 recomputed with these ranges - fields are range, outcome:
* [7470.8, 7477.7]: 2.28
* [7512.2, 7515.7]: 2.26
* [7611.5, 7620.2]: 2.28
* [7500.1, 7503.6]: 2.29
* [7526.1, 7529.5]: 2.34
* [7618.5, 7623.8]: 2.33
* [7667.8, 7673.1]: 2.21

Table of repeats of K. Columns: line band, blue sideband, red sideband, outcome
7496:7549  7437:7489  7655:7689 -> -0.03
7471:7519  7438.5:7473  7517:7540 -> 0.01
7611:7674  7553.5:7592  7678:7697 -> 0.02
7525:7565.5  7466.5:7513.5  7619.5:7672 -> -0.03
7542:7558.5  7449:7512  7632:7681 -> -0.03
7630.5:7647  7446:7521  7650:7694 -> -0.04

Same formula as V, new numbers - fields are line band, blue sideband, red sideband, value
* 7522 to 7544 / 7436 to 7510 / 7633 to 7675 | -0.85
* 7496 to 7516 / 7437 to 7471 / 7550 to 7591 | 0.11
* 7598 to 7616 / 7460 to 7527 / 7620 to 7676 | -0.36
